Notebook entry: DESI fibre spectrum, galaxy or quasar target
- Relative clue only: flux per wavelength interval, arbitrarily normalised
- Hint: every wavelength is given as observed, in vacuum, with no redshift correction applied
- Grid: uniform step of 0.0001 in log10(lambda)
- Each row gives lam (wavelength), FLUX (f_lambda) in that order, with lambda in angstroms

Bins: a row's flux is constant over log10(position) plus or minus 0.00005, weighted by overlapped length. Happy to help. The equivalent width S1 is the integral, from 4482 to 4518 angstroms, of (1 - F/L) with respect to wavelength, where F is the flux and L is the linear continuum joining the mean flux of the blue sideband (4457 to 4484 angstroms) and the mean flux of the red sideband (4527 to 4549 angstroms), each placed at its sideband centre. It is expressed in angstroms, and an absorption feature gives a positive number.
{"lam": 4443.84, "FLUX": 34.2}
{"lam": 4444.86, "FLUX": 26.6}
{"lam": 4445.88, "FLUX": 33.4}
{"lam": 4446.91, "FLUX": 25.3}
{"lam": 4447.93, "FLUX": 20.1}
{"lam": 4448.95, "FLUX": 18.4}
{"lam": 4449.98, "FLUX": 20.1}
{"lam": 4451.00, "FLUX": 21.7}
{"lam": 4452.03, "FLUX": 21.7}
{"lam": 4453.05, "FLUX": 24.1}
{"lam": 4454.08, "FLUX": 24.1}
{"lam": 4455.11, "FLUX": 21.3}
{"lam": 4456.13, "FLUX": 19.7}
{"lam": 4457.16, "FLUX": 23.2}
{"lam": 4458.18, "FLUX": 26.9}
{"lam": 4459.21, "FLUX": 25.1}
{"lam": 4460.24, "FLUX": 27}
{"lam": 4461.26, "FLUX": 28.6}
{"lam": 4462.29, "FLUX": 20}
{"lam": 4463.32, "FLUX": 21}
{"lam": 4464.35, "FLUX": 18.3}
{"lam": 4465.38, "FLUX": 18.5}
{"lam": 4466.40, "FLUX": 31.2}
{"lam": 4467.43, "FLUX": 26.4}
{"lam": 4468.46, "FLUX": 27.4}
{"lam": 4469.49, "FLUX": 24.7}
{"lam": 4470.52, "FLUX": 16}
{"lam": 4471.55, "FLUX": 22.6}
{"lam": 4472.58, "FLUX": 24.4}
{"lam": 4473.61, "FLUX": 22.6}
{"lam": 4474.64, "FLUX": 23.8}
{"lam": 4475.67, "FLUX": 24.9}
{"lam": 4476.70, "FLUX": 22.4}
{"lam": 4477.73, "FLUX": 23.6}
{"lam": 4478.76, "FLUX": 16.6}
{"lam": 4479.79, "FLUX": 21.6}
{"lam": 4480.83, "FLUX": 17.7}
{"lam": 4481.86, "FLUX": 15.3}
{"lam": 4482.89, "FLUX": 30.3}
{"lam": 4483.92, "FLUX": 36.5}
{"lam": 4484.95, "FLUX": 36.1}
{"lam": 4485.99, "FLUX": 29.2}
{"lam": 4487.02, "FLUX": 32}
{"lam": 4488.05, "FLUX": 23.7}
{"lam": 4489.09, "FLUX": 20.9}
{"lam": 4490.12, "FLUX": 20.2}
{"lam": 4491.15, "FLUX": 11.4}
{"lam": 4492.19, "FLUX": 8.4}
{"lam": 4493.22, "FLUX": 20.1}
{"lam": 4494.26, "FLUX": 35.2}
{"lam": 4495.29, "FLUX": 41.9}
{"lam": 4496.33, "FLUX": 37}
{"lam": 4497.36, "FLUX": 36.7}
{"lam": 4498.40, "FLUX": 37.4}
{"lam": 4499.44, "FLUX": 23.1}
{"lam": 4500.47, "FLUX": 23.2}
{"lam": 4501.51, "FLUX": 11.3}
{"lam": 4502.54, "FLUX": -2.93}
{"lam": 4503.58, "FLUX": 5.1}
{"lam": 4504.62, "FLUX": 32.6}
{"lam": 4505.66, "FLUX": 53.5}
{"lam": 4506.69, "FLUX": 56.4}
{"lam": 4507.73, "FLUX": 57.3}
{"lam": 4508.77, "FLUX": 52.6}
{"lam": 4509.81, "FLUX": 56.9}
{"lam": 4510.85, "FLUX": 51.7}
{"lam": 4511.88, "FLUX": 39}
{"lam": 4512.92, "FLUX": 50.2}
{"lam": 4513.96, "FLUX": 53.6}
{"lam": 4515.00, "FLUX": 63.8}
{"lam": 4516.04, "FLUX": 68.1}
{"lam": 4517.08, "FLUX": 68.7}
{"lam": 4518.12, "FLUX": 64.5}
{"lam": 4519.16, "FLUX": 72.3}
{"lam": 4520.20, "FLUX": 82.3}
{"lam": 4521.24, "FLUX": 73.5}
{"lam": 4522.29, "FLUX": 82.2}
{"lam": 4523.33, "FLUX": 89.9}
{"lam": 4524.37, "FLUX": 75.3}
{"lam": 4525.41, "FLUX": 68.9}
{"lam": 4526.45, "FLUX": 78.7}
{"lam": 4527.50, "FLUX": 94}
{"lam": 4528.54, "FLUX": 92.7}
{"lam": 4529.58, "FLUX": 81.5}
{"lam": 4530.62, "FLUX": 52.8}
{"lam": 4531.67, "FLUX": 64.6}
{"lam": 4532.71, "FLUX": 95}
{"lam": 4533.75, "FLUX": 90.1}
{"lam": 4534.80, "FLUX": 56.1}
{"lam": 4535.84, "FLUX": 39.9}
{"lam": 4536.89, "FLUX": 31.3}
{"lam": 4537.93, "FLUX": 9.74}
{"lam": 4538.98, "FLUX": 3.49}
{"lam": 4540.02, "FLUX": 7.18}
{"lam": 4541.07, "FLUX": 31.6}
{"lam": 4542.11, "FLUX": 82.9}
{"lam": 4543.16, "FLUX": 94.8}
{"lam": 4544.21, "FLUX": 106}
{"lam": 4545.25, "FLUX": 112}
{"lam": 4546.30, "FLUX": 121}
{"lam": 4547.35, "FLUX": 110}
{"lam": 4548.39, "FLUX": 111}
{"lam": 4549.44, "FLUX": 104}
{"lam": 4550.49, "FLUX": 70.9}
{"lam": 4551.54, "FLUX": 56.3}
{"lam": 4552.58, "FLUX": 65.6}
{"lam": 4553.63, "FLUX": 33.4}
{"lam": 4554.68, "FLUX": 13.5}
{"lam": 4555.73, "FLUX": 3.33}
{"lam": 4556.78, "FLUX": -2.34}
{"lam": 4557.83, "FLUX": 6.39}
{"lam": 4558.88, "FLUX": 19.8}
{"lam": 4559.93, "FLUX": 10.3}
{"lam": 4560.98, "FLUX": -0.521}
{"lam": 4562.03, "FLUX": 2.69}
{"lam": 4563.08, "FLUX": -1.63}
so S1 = 7.3 angstroms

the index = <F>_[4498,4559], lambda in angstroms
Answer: 57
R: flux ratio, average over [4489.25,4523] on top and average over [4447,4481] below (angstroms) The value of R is 1.91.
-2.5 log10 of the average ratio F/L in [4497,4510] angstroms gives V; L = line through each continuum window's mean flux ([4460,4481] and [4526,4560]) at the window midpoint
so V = 0.20 mag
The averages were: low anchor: 22.8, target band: 33.5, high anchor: 59.6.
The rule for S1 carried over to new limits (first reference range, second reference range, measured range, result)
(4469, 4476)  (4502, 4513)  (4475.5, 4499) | 3.3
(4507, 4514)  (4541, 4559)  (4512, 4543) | -3.3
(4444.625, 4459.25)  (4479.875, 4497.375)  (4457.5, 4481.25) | 1.5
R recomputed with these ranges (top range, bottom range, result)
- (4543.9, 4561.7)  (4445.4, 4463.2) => 2.30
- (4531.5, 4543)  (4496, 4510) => 1.41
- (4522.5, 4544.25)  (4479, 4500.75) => 2.40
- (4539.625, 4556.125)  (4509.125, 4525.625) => 1.08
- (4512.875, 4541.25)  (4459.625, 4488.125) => 2.57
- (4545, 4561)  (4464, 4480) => 2.30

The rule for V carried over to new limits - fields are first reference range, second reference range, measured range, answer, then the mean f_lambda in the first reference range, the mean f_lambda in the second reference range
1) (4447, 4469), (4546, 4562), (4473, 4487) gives 0.14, 23.1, 45.7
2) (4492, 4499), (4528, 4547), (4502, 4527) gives -0.20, 31.9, 65.6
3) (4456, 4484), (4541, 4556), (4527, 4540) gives 0.14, 23.3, 76.9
